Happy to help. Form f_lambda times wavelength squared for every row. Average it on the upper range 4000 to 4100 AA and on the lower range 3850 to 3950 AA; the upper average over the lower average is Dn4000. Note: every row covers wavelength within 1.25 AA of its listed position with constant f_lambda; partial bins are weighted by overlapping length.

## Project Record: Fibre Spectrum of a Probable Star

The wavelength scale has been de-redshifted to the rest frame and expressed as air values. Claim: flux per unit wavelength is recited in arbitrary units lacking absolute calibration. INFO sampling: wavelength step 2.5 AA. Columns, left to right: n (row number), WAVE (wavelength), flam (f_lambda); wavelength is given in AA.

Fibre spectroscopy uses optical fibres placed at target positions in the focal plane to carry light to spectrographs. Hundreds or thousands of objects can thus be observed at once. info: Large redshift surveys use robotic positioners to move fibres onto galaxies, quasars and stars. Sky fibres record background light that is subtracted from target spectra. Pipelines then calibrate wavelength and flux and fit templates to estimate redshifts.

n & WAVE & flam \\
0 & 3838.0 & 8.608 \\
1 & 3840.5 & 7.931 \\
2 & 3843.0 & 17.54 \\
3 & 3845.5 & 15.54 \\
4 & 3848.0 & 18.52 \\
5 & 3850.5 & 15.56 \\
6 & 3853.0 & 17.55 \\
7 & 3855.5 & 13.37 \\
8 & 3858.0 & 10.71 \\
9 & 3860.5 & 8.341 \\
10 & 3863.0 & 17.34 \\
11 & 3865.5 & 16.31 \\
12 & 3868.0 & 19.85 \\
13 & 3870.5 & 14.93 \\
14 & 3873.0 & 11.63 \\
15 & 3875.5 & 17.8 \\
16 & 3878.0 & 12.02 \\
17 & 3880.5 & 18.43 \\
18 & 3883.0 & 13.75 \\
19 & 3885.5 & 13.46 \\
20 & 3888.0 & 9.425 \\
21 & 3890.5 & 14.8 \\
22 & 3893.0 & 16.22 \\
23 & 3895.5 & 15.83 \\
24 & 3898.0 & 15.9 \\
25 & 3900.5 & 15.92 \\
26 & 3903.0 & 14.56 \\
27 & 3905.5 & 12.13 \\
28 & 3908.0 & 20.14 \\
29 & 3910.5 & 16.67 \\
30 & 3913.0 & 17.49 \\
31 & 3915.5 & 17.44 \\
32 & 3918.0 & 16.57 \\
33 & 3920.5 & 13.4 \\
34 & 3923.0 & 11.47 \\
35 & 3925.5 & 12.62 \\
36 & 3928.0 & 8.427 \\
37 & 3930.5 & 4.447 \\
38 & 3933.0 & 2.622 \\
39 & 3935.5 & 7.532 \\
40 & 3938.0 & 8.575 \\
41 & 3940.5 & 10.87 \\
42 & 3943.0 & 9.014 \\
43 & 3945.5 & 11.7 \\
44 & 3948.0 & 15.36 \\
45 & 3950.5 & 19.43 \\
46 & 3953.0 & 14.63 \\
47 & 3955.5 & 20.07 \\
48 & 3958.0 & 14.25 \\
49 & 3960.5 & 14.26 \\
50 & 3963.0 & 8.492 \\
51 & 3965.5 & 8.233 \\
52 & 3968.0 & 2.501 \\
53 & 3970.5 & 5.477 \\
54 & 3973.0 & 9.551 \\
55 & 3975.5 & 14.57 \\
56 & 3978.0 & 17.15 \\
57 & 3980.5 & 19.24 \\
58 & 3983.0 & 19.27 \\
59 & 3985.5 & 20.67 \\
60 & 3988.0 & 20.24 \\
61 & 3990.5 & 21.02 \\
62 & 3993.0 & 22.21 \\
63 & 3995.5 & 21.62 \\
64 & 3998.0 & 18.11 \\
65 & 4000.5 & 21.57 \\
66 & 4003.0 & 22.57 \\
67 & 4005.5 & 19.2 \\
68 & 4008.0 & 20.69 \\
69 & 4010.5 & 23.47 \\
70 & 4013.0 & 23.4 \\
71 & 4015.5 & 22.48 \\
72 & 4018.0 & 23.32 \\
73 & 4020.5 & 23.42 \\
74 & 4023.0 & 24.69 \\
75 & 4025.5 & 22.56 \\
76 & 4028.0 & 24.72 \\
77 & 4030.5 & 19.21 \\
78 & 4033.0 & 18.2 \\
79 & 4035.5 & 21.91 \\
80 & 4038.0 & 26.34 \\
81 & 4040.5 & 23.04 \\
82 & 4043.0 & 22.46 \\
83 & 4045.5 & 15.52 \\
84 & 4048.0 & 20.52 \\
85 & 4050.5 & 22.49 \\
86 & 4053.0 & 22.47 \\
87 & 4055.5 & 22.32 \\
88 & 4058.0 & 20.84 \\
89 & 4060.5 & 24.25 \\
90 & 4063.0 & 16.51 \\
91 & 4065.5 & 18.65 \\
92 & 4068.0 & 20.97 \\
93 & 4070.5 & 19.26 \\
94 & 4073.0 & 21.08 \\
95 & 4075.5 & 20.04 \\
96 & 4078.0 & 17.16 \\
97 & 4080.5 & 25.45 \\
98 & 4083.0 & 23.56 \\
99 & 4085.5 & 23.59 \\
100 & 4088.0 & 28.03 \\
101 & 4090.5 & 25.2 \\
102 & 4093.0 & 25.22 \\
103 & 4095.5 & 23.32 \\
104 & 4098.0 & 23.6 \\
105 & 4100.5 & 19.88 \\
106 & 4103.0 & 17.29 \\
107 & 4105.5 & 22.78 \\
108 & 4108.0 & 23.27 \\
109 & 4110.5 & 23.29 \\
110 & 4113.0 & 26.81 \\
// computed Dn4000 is 1.76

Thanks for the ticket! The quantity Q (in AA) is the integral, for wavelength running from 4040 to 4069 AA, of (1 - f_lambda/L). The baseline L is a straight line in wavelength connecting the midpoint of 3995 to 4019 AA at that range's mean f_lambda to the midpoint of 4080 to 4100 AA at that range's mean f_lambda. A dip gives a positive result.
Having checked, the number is 3.1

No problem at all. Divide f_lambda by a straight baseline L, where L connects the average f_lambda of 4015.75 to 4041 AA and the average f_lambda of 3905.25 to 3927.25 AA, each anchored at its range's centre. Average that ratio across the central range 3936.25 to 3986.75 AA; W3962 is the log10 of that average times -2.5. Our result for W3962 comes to 0.37 mag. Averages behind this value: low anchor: 15.3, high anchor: 22.7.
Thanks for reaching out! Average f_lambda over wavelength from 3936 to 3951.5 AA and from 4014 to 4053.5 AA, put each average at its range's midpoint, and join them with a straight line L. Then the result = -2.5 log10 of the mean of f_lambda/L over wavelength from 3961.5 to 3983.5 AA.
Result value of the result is 0.34 mag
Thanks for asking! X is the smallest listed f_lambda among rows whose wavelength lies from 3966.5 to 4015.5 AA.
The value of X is 2.501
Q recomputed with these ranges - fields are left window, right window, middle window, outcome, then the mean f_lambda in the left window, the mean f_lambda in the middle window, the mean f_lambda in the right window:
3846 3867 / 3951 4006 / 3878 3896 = 1.0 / 14.8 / 14.3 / 16.1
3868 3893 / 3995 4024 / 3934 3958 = 7.1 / 14.4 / 13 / 22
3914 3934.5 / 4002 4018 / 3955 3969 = 4.1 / 10.9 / 11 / 22.1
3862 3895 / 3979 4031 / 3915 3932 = 5.5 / 15.1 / 11.7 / 21.6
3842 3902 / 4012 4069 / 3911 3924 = 1.1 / 15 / 15.4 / 21.7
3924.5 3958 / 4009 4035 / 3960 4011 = 3.5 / 11.3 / 16.6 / 22.5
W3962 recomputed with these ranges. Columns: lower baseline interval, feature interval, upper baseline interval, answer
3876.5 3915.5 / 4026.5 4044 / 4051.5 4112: -0.10 mag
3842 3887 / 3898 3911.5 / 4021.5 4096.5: 0.04 mag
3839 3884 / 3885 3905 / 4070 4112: 0.11 mag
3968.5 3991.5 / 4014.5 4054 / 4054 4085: -0.17 mag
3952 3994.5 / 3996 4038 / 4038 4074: -0.21 mag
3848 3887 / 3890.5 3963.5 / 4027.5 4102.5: 0.25 mag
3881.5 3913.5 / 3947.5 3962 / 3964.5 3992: -0.11 mag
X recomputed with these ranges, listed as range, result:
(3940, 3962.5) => 9.014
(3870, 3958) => 2.622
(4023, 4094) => 15.52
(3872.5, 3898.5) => 9.425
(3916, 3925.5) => 11.47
